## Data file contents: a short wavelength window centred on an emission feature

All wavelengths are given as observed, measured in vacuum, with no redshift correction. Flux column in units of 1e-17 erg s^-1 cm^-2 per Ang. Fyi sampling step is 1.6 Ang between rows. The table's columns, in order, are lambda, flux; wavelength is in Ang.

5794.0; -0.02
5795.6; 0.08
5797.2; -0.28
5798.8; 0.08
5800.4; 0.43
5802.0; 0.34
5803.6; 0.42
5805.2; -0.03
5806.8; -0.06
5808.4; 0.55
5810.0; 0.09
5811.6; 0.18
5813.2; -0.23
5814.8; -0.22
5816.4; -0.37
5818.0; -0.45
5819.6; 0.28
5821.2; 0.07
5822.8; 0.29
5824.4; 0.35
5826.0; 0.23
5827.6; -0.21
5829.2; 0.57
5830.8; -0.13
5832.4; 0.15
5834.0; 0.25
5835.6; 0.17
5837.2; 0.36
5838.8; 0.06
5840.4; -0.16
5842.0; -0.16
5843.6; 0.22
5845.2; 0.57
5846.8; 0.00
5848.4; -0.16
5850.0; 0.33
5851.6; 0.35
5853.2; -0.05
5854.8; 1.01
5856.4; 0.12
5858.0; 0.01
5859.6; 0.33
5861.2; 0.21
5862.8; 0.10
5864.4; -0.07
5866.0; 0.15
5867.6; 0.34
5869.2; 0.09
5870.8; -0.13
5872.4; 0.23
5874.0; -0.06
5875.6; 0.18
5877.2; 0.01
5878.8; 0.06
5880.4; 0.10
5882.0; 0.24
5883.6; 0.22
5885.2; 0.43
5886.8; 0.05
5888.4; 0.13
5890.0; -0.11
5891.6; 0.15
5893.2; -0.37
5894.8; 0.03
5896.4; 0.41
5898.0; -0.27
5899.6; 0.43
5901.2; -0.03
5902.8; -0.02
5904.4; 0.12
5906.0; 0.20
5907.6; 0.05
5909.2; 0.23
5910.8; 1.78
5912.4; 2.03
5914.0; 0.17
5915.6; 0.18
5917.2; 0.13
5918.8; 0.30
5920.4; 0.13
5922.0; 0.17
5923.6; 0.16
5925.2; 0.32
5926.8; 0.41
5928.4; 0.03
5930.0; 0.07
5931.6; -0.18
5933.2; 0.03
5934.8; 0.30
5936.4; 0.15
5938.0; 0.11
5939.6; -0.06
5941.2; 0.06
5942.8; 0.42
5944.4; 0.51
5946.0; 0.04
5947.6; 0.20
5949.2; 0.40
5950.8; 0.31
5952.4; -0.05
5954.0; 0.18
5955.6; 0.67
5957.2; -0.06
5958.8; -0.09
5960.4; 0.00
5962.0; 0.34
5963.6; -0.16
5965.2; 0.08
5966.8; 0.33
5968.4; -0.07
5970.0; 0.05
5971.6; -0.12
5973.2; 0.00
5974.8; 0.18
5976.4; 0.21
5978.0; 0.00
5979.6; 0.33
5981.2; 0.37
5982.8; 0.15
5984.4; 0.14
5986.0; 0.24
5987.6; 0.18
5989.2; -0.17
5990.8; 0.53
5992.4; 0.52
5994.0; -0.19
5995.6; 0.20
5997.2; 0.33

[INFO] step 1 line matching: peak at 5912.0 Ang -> [O III] 5007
